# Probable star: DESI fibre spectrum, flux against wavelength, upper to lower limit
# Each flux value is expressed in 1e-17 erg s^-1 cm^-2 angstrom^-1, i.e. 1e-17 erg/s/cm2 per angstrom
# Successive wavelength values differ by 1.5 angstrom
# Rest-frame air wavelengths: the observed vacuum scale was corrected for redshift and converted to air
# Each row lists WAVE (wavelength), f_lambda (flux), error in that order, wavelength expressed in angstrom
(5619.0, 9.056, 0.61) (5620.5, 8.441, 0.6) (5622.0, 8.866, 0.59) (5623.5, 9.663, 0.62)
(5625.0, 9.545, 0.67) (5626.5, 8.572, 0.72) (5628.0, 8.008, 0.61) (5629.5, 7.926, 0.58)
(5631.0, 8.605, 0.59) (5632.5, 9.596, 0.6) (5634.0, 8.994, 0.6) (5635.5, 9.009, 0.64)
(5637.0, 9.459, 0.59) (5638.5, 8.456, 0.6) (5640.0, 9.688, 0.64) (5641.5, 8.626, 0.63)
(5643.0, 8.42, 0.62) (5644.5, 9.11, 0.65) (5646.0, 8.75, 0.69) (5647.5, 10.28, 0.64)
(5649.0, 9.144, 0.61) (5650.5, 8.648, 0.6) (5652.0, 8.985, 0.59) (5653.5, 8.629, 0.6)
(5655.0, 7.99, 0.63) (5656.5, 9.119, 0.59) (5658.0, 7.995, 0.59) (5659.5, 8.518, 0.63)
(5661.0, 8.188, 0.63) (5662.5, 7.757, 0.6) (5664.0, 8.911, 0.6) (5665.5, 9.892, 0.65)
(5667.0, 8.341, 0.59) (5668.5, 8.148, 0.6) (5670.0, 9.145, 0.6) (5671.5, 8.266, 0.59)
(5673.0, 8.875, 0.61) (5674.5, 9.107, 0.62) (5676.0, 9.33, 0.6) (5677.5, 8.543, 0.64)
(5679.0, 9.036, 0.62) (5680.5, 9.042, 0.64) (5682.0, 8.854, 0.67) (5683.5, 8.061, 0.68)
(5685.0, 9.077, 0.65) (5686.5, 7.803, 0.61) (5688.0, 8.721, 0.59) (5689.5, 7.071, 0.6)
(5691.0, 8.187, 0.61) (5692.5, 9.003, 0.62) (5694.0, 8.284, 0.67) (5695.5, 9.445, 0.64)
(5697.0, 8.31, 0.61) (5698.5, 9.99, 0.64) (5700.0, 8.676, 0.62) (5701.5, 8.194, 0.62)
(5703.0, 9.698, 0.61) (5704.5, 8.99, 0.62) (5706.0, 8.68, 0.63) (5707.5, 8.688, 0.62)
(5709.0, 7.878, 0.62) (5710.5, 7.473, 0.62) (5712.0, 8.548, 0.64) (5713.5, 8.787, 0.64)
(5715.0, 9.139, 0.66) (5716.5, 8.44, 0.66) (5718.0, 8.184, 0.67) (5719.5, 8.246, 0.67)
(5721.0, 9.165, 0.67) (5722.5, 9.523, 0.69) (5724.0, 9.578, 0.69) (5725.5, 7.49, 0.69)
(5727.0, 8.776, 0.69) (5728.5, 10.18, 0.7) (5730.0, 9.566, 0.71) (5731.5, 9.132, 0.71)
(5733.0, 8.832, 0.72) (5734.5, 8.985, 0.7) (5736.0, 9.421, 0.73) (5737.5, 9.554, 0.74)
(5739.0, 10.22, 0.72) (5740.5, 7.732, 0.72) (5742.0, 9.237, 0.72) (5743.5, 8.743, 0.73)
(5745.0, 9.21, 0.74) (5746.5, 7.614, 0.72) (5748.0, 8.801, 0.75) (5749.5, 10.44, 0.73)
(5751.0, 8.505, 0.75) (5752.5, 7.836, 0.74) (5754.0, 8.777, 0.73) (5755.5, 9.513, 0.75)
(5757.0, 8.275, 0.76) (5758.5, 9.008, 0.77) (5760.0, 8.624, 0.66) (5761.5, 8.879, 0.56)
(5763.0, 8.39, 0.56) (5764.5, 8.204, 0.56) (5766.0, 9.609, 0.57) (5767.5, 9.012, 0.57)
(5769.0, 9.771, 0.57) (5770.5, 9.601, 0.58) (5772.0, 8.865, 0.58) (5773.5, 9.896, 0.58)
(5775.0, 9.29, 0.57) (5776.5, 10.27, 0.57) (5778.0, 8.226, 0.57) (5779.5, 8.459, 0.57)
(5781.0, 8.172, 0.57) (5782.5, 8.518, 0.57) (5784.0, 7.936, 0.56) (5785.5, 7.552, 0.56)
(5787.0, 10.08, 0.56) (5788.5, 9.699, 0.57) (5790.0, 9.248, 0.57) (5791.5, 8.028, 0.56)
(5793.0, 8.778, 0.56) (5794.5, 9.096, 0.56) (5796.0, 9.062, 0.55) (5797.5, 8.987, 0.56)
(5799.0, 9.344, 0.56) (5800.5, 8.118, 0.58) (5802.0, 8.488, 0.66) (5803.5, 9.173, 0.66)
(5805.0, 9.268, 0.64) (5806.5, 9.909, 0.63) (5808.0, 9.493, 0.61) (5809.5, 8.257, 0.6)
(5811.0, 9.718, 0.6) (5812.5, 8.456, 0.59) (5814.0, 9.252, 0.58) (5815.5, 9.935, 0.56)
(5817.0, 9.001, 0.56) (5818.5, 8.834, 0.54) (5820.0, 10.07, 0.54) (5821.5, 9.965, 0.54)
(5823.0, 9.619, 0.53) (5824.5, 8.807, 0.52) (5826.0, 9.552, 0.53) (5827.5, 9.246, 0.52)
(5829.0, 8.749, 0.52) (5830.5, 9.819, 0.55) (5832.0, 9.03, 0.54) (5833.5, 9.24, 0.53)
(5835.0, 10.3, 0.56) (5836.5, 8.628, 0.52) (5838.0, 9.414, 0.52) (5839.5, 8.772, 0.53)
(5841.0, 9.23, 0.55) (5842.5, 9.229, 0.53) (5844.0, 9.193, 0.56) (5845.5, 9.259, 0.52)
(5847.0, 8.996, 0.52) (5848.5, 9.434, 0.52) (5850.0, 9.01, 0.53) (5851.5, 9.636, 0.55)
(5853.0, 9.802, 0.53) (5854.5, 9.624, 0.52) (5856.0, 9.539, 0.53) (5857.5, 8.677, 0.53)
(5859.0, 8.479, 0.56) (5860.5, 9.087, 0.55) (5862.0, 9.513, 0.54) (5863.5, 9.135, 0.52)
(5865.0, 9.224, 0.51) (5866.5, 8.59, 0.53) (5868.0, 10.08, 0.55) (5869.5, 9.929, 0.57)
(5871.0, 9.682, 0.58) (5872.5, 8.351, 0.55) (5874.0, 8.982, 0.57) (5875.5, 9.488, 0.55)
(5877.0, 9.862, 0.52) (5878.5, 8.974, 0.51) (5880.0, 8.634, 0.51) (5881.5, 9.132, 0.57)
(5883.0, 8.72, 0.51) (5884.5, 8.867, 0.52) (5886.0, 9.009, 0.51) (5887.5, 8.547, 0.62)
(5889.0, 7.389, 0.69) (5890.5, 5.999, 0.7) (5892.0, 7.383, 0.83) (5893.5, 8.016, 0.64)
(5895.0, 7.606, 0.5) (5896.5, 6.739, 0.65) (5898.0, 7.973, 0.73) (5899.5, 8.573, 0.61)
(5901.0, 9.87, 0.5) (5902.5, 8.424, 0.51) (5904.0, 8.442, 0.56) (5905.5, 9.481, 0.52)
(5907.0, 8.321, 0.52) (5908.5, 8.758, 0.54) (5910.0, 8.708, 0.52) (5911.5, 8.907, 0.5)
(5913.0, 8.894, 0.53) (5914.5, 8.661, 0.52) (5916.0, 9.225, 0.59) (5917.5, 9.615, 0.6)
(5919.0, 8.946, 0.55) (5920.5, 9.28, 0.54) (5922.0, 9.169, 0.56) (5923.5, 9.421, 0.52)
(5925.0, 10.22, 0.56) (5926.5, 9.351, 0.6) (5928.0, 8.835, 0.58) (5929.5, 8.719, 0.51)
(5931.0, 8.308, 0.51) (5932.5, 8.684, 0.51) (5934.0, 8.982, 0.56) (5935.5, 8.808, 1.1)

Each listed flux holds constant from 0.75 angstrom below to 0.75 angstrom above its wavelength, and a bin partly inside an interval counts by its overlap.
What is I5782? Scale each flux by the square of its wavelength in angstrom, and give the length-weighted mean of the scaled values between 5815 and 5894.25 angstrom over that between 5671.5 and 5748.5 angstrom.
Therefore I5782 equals 1.09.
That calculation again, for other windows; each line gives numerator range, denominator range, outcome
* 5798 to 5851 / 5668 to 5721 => 1.12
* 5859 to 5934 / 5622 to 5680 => 1.09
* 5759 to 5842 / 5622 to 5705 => 1.09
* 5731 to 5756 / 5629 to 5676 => 1.05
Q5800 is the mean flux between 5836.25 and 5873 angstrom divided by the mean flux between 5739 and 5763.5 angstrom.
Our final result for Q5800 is 1.05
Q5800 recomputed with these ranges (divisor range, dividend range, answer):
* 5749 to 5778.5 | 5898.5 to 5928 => 1.00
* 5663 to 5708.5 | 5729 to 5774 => 1.03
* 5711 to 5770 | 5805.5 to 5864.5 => 1.04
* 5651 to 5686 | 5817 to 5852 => 1.07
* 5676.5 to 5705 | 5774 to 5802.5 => 1.02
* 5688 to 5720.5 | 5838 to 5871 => 1.08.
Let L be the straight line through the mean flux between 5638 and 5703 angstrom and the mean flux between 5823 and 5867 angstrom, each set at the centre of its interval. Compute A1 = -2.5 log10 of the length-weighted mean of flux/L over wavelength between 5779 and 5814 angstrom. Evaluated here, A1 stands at 0.03 mag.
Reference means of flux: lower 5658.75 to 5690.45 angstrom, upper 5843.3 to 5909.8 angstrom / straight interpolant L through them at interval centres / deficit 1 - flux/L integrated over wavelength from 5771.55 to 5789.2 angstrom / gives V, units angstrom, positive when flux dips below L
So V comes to -0.4 angstrom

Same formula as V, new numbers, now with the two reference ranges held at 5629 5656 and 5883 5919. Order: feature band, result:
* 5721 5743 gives -1.02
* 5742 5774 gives -0.86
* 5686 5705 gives 0.36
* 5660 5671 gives 0.32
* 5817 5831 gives -1.31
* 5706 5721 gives 0.60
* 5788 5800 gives -0.51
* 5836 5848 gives -0.80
